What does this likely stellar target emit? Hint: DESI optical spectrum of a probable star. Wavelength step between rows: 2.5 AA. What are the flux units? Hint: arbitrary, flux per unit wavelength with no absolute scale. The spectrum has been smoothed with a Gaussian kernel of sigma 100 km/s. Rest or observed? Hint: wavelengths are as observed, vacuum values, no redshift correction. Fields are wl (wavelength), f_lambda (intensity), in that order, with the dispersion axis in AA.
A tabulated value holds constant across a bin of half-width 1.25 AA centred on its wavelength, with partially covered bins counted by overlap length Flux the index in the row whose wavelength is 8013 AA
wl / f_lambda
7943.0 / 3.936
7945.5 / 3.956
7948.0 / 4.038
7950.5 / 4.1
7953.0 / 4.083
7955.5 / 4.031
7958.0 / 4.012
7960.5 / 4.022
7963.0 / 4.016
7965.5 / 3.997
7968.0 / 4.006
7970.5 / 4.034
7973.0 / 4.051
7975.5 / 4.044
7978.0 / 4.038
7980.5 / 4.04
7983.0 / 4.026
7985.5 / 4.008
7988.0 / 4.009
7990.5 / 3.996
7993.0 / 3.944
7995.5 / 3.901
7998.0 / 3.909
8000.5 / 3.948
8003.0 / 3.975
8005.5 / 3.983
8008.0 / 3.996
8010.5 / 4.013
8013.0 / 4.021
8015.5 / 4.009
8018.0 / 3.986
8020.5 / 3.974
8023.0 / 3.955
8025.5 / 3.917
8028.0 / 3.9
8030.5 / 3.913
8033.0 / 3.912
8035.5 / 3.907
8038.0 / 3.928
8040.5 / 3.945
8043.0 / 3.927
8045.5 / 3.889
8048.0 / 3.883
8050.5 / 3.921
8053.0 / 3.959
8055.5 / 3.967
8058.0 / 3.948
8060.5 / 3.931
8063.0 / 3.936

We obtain 4.021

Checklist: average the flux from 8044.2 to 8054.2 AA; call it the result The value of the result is 3.91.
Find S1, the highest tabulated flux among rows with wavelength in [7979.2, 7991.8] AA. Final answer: 4.04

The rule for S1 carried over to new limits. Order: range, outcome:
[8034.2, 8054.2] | 3.959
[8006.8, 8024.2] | 4.021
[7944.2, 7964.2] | 4.1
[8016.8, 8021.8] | 3.986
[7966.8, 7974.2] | 4.051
